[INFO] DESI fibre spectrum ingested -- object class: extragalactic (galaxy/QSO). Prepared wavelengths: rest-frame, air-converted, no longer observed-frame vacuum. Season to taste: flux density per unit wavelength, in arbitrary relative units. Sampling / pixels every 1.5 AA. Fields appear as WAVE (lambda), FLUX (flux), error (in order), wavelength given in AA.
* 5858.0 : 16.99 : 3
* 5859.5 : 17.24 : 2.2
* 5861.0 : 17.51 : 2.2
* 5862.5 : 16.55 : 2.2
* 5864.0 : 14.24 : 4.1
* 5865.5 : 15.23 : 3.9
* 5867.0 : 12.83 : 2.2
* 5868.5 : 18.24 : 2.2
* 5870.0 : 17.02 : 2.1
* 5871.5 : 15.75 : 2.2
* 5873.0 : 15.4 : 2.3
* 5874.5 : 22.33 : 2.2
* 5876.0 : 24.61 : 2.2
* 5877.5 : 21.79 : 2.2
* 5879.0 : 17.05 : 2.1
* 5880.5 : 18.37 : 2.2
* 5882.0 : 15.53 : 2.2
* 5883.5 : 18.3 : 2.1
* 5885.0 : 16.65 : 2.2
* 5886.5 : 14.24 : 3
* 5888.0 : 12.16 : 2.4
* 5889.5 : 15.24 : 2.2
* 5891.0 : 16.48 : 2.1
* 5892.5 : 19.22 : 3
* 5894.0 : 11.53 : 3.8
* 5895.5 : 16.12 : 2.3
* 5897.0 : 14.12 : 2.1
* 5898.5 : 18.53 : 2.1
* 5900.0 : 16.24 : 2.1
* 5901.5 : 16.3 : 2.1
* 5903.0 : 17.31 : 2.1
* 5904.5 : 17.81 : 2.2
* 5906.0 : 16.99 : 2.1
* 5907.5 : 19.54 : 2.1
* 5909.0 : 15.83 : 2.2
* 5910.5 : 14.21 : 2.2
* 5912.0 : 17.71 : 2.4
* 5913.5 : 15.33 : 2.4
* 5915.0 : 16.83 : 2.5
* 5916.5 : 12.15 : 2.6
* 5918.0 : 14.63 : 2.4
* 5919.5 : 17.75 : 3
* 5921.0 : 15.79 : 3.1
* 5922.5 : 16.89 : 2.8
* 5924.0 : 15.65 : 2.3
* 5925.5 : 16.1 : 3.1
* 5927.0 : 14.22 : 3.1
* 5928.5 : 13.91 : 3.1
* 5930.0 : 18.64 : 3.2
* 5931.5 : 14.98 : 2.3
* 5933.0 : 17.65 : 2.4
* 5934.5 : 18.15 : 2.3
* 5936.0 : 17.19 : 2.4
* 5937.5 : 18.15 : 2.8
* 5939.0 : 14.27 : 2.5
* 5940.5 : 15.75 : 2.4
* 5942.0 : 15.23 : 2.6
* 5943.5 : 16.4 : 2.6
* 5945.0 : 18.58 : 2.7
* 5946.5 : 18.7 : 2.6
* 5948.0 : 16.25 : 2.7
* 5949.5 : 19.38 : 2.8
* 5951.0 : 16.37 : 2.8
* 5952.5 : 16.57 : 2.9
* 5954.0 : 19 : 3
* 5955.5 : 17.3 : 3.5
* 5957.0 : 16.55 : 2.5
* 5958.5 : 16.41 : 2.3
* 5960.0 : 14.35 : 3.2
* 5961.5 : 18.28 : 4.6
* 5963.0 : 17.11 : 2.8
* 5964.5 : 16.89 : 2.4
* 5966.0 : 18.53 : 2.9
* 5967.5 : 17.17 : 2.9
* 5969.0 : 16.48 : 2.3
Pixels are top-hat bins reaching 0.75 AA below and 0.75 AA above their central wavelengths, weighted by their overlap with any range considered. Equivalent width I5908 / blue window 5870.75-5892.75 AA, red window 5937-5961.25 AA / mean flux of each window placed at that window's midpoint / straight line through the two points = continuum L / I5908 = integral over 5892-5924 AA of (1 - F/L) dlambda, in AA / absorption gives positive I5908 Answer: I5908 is 2.0 AA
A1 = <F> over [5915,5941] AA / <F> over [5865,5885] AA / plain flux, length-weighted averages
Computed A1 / 0.90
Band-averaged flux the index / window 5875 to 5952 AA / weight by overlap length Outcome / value 16.6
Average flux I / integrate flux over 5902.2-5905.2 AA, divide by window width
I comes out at 17.5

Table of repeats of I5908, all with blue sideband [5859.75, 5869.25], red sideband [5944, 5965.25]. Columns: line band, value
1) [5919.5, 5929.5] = 0.7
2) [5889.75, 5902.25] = 0.2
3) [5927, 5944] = 0.7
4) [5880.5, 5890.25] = 0.4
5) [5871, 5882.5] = -2.1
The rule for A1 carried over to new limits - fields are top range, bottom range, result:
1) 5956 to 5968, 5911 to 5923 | 1.07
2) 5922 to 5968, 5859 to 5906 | 1.00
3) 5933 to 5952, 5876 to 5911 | 1.02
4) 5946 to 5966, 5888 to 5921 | 1.07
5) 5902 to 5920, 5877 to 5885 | 0.91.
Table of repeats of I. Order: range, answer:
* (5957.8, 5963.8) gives 16.5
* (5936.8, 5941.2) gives 16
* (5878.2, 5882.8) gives 17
